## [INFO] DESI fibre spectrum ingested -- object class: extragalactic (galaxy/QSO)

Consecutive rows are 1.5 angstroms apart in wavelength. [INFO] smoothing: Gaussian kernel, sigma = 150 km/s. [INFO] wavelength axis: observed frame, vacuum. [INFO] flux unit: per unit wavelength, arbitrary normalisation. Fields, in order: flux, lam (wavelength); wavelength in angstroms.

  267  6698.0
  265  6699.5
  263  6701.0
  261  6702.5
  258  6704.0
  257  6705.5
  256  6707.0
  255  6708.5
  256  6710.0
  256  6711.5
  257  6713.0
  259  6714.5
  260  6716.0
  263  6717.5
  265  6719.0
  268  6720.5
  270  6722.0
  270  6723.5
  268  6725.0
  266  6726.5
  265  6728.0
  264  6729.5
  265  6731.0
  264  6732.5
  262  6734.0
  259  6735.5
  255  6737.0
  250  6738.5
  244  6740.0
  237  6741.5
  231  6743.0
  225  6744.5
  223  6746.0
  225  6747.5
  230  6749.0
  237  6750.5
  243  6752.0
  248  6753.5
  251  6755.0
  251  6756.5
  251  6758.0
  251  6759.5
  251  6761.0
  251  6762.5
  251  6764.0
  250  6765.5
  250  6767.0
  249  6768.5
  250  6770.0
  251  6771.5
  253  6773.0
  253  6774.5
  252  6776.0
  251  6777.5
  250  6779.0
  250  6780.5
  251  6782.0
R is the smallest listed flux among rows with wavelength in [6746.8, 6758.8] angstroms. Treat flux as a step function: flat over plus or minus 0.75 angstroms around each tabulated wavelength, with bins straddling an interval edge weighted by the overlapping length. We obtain 225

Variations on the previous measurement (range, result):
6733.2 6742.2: 237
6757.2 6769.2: 249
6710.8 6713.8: 256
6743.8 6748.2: 223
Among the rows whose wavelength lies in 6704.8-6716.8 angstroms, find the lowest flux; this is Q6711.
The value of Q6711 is 255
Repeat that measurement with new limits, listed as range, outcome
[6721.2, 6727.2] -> 266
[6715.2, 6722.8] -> 260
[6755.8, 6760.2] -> 251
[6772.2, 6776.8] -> 252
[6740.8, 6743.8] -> 231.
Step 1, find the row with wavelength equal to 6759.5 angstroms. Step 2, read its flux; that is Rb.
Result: 251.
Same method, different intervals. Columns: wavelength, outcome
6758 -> 251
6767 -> 250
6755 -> 251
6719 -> 265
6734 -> 262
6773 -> 253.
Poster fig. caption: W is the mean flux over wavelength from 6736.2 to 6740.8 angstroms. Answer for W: 250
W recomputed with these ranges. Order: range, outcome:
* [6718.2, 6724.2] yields 268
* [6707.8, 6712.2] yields 256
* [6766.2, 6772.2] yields 250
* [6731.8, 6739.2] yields 258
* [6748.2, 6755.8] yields 242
